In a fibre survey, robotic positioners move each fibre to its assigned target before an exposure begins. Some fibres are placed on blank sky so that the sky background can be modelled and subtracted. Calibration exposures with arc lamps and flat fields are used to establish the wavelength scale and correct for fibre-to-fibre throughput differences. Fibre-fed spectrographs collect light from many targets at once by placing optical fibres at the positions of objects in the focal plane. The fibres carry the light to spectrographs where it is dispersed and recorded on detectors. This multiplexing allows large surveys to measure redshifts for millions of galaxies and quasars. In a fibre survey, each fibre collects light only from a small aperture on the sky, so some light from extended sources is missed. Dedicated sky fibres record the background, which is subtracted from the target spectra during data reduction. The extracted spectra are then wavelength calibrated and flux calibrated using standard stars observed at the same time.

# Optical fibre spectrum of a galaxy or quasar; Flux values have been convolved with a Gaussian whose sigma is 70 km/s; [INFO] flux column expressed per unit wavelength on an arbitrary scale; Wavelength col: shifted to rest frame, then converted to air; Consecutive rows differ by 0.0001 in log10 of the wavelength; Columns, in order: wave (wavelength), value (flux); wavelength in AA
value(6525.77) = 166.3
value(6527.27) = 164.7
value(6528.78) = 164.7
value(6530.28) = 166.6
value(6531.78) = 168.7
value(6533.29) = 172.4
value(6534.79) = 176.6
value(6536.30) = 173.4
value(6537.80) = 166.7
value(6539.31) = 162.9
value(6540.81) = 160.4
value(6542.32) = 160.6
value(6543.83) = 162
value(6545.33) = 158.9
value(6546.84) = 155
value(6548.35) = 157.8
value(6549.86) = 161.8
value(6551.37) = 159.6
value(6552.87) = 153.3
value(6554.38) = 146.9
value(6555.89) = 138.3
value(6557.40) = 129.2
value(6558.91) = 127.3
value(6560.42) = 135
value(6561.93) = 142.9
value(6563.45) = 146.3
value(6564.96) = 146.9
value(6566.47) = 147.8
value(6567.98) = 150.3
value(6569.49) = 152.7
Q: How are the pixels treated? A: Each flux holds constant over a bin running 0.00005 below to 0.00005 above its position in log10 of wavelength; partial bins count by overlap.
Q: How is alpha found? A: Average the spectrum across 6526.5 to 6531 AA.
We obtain 165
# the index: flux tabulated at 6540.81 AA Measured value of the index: 160.4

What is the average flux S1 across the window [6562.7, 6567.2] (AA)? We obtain 147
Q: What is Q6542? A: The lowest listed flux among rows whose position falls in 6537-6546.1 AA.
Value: 158.9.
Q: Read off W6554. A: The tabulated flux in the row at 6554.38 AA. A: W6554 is 146.9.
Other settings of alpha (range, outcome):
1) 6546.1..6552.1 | 158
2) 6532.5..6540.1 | 170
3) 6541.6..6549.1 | 159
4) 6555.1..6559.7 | 132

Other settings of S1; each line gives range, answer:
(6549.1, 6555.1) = 156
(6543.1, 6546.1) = 161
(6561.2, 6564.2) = 144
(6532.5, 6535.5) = 174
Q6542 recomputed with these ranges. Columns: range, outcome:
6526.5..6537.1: 164.7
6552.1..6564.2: 127.3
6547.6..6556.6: 138.3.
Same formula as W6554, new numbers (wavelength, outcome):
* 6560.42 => 135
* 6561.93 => 142.9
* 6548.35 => 157.8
